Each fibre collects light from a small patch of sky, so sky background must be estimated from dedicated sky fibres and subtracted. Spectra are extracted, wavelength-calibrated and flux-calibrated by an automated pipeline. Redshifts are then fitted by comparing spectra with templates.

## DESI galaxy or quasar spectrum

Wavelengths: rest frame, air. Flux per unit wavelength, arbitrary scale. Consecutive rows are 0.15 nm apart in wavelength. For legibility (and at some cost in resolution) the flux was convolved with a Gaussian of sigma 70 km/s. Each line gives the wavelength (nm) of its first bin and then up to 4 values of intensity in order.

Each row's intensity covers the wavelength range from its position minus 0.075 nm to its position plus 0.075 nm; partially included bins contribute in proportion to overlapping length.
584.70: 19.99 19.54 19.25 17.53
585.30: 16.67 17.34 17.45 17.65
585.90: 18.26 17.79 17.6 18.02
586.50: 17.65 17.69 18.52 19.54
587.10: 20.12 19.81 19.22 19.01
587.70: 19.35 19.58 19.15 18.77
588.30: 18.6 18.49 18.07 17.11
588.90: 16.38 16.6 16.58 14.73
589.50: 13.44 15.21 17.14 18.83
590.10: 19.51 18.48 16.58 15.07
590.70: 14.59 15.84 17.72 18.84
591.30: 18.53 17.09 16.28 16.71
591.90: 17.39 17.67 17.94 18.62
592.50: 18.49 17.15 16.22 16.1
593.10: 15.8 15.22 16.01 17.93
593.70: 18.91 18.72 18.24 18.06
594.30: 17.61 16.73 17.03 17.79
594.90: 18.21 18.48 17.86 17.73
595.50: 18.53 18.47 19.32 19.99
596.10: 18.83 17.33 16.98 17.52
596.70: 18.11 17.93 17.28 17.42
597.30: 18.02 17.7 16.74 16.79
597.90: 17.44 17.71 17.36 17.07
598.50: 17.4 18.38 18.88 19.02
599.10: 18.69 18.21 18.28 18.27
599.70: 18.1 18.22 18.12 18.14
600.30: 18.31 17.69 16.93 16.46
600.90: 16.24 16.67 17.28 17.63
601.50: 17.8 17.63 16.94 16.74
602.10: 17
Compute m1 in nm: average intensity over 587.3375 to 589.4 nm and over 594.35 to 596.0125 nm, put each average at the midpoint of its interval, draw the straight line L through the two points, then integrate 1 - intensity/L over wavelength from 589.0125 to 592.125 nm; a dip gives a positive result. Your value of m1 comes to 0.217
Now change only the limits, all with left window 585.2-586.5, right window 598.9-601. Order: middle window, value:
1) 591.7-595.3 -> 0.06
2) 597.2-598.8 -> 0.03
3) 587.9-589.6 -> 0.05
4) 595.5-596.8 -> -0.04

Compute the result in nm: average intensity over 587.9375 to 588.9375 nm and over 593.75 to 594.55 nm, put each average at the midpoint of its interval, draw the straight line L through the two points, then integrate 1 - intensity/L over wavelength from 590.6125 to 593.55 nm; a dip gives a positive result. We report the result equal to 0.16 nm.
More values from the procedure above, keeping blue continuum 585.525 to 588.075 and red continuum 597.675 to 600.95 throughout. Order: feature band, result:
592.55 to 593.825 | 0.100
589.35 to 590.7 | 0.136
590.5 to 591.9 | 0.117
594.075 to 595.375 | 0.028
